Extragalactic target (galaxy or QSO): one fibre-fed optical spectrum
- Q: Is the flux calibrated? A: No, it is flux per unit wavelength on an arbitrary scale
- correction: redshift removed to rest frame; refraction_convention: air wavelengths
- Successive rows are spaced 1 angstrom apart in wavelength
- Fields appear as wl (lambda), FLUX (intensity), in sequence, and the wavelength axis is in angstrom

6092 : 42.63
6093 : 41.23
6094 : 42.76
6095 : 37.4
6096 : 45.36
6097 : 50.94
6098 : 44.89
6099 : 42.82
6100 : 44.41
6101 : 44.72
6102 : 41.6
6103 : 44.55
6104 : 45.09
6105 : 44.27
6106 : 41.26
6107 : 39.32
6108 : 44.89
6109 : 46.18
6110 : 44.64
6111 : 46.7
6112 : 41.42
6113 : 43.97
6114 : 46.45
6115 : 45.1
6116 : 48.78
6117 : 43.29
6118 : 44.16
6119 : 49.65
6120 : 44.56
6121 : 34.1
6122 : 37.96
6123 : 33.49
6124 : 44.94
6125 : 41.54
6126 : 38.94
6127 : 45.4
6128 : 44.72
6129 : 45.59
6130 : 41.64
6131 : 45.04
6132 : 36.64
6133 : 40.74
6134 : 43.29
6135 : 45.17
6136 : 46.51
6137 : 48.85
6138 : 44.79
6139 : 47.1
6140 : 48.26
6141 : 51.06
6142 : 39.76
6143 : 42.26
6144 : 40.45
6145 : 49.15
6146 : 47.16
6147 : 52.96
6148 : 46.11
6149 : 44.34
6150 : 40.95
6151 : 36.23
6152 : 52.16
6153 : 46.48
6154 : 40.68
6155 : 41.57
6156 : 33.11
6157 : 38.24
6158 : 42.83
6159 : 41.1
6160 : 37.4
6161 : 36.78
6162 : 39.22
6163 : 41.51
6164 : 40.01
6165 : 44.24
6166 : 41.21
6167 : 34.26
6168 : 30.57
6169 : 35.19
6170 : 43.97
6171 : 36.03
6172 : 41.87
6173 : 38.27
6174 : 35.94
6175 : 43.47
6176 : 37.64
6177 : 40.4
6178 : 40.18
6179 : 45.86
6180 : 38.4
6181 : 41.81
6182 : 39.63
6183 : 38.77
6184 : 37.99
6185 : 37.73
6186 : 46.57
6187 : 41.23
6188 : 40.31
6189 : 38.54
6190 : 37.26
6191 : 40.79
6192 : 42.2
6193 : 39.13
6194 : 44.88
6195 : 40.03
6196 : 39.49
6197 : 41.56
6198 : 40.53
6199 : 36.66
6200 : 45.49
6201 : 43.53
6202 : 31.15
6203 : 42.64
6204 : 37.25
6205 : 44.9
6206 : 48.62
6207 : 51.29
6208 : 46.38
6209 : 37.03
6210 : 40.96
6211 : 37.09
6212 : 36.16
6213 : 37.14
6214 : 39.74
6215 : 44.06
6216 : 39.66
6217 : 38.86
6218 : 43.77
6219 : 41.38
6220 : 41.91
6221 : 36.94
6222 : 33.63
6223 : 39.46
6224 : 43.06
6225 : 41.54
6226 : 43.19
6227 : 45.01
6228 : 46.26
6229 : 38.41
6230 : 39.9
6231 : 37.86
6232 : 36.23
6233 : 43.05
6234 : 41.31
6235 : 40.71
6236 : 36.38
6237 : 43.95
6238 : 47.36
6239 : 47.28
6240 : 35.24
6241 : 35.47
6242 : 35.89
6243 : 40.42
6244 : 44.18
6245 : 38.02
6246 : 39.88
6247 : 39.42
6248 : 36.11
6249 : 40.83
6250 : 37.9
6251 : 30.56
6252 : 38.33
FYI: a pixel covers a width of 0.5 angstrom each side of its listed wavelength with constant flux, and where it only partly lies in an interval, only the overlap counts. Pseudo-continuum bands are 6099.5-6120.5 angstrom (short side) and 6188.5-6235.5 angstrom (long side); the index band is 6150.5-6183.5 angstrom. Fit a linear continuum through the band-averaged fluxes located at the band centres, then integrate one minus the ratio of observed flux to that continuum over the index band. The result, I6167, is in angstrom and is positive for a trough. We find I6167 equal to 2.0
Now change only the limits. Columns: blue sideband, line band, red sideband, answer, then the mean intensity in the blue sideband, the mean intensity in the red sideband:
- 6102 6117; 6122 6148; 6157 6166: -1.11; 44.3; 40.3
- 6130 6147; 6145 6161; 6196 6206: 0.44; 44.9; 40.8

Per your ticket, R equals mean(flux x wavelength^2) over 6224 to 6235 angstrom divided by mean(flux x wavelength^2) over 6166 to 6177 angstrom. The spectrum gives 1.1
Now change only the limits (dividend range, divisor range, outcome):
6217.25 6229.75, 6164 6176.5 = 1.08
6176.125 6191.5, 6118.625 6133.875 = 0.99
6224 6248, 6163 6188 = 1.05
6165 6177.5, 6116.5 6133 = 0.93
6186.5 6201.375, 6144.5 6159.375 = 0.95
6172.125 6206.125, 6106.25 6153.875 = 0.94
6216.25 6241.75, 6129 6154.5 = 0.94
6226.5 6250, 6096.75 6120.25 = 0.94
